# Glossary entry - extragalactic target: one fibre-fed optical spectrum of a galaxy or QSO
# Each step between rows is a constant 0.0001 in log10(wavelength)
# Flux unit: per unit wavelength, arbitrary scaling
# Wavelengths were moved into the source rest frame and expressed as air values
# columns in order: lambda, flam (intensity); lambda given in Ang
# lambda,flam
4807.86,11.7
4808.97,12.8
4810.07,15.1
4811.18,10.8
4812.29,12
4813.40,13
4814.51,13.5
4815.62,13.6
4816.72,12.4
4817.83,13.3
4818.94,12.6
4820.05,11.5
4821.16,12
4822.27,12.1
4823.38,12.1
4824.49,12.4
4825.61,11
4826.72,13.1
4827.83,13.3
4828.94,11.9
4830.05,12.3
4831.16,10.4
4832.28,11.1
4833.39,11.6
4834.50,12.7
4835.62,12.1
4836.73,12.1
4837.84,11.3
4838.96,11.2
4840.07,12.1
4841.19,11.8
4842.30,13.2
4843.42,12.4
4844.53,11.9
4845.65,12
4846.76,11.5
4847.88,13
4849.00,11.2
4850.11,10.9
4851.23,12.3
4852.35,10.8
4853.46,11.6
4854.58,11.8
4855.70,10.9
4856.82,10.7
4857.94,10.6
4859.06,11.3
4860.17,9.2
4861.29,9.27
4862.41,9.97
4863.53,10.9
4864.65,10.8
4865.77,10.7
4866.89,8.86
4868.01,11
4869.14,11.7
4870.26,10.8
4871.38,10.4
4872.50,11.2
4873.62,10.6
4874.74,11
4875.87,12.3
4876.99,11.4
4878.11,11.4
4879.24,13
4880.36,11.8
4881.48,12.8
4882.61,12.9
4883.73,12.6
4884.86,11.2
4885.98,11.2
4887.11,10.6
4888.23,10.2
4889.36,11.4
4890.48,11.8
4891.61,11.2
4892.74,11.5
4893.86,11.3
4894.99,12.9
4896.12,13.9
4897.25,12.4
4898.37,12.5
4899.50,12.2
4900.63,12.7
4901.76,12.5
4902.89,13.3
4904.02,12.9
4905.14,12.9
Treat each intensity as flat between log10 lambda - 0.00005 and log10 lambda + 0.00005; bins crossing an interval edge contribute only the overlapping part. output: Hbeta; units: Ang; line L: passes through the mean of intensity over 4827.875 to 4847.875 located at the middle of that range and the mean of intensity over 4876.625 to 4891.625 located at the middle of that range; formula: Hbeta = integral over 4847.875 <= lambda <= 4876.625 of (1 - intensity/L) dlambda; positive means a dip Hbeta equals 2.3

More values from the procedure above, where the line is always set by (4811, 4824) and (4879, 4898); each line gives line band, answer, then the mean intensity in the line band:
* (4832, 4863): 1.98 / 11.5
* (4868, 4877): 0.66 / 11.1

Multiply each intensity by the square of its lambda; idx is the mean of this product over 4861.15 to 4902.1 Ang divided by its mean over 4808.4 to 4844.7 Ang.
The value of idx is 0.96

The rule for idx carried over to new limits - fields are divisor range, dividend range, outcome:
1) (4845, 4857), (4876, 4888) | 1.04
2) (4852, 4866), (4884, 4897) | 1.10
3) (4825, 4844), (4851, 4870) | 0.90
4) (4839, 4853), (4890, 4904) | 1.06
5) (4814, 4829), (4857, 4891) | 0.91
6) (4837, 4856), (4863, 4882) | 0.96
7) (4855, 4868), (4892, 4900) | 1.21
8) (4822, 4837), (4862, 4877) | 0.92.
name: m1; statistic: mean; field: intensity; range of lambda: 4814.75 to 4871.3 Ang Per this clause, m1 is 11.6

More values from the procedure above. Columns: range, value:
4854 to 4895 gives 11.1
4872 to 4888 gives 11.7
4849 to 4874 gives 10.8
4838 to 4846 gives 12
